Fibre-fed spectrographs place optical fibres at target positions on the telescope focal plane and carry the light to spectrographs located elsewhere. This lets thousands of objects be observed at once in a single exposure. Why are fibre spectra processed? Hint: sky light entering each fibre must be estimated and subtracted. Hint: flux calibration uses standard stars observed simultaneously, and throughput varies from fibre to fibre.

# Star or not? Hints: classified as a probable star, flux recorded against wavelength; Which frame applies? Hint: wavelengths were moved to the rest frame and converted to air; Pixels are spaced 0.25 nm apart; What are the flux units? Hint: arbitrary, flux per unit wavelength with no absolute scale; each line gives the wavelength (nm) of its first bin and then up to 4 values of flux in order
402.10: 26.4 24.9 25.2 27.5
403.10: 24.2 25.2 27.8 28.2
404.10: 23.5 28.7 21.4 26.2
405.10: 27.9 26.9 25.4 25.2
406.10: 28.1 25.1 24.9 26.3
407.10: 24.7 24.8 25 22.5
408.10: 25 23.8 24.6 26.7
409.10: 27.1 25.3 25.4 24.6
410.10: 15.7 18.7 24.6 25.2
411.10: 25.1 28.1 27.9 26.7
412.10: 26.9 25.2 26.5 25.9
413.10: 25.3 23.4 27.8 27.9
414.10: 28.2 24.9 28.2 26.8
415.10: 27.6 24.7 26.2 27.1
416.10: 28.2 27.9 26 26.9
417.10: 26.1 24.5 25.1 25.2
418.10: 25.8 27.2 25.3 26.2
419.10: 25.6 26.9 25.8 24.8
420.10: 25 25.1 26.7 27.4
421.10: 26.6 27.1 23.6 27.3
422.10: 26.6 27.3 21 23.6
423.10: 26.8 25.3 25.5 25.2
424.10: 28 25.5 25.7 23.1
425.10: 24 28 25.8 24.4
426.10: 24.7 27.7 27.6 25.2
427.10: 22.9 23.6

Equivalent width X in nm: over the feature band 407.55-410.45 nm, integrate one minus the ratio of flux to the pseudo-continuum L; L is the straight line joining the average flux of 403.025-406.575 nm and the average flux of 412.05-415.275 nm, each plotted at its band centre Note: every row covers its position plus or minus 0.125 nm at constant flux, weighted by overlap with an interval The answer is 0.28 nm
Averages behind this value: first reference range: 26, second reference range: 26.5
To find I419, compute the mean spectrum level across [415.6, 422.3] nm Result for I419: 26.2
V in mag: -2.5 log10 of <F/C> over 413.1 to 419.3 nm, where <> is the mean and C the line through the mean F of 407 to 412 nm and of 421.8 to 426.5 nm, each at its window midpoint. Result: -0.06 mag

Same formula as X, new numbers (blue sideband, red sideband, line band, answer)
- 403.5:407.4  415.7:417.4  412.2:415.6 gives 0.03 nm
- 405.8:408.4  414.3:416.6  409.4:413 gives 0.17 nm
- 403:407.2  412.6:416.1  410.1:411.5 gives 0.14 nm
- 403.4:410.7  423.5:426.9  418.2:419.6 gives -0.04 nm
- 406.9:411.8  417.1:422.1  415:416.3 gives -0.07 nm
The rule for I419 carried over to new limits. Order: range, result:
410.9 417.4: 26.5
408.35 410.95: 23.8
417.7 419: 25.9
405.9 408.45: 25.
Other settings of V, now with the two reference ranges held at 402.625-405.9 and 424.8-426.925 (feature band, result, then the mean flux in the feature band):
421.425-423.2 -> 0.02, 25.2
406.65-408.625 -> 0.06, 24.6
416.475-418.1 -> 0.01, 25.6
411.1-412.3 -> -0.05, 27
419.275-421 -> -0.01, 25.9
